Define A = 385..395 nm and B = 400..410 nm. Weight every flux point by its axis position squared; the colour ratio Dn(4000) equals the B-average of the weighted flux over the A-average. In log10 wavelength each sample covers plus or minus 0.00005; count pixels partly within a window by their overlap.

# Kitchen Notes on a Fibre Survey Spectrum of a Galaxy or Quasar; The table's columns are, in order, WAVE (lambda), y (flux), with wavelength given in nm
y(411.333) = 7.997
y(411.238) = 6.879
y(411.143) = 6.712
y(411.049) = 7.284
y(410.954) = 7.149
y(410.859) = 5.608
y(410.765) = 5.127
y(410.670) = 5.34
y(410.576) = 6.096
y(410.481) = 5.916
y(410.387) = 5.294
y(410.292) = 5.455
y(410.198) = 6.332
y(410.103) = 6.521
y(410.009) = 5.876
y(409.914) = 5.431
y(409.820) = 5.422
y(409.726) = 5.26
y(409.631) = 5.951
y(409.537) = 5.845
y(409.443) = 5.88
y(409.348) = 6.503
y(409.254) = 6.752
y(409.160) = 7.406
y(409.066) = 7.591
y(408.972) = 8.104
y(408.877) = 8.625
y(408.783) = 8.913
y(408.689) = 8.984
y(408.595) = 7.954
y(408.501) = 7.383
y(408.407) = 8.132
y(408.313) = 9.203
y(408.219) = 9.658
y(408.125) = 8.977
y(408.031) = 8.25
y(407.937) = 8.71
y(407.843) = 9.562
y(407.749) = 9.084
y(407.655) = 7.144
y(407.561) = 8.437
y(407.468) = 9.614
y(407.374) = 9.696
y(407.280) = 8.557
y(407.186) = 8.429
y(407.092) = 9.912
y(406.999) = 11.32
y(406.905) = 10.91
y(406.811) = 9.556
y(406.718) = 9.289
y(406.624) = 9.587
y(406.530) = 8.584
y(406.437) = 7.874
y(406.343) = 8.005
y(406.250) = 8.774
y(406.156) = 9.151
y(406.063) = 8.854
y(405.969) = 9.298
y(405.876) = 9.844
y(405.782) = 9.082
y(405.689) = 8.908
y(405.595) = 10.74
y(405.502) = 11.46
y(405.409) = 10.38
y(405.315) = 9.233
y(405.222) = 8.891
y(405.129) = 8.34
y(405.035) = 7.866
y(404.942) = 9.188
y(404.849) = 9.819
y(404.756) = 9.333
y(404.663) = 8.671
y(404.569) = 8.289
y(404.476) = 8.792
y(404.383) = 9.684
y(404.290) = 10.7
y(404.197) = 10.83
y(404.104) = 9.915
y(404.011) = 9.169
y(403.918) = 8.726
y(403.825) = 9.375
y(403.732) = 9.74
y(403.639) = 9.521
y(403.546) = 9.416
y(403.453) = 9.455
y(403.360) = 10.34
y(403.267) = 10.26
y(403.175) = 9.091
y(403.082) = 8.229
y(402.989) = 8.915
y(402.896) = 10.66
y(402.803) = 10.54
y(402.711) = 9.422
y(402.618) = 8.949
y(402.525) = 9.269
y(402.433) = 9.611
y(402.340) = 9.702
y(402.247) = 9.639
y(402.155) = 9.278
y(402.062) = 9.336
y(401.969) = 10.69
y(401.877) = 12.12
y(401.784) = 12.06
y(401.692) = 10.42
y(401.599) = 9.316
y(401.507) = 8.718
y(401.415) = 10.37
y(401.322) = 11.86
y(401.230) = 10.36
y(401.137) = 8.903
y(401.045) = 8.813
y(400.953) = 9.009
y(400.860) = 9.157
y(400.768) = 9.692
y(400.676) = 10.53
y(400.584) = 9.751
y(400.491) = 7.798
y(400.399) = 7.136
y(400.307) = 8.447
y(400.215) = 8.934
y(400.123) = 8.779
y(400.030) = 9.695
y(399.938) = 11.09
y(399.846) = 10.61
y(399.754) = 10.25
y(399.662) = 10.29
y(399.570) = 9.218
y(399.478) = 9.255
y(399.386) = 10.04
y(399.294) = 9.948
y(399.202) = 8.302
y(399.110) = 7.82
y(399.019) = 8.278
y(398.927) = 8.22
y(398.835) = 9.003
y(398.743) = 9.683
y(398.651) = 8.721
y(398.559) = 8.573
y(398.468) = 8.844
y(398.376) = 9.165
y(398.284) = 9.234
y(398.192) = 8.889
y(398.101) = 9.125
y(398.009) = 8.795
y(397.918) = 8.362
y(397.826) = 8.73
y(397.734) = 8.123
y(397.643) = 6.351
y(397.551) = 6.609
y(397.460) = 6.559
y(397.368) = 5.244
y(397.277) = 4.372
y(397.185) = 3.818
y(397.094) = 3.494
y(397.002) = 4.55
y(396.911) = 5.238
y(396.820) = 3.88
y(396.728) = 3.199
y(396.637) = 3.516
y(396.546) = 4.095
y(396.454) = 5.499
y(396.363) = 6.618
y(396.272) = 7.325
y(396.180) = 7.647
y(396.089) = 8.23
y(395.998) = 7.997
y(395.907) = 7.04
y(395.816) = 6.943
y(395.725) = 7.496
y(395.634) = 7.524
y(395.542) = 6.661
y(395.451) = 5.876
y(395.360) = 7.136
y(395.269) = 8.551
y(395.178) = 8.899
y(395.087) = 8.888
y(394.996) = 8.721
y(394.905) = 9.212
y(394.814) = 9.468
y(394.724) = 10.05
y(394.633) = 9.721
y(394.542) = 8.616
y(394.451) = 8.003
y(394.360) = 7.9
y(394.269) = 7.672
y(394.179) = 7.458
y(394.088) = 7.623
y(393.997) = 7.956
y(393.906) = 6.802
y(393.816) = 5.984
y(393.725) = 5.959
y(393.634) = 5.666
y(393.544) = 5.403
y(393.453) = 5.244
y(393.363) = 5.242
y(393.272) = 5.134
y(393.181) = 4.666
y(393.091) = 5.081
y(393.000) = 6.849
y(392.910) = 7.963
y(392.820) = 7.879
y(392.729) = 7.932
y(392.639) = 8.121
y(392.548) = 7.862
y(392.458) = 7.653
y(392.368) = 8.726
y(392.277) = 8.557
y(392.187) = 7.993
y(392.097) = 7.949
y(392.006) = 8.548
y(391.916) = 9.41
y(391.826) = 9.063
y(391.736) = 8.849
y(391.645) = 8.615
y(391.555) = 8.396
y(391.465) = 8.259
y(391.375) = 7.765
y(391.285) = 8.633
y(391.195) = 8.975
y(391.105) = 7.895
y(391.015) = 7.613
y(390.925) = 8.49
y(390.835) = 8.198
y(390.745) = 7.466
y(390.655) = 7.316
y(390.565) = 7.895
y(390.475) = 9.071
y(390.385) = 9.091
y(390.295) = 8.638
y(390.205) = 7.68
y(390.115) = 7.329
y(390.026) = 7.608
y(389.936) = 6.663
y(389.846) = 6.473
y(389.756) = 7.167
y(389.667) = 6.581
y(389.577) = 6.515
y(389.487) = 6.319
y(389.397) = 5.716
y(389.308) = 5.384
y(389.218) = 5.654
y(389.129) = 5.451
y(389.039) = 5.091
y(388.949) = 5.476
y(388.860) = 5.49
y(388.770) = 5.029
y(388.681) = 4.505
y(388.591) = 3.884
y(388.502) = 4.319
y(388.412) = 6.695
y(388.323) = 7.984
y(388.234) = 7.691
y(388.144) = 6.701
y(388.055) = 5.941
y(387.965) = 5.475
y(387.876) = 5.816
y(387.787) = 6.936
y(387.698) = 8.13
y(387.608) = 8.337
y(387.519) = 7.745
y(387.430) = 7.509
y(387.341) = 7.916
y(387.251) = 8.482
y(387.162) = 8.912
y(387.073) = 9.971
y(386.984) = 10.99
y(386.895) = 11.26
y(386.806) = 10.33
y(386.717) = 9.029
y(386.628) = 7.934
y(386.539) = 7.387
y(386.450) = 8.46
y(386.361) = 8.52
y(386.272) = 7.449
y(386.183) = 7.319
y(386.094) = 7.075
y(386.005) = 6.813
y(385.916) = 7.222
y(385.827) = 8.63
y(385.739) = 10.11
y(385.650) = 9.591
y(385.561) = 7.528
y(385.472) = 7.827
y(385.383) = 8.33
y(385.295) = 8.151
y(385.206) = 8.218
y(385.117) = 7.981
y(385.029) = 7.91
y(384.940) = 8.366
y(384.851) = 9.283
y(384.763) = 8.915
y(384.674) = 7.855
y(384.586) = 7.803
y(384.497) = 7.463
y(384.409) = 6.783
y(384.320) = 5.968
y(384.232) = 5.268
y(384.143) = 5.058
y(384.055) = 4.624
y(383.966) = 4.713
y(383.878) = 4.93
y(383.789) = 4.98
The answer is 1.29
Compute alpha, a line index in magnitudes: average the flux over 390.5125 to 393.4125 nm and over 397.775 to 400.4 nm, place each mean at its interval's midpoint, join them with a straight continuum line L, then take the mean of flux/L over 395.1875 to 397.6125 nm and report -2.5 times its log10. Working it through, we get 0.388 mag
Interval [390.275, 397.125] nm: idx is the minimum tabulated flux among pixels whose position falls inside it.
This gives 3.199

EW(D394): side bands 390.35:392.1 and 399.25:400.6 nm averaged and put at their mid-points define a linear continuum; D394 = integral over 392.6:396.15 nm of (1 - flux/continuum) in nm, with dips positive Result 0.56 nm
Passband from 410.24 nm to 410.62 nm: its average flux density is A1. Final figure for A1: 5.7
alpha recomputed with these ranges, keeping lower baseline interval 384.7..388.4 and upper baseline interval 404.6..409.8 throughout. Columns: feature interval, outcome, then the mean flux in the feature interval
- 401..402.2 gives -0.19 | 10.2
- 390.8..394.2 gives 0.11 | 7.48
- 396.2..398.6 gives 0.28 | 6.48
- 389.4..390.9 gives 0.11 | 7.46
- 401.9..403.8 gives -0.13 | 9.63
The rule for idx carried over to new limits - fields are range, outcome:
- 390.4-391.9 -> 7.316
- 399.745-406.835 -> 7.136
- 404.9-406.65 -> 7.866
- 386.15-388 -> 5.475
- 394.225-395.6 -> 5.876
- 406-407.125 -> 7.874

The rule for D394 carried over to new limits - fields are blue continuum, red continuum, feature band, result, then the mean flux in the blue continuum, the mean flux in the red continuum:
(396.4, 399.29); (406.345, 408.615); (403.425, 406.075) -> -0.325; 6.96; 8.98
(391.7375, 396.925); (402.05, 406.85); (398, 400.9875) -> -0.303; 7.22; 9.38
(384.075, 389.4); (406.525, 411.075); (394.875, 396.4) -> -0.037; 7.38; 7.67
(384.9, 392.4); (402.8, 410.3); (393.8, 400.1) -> 0.311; 7.64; 8.69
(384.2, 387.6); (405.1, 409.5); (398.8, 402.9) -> -0.436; 8.23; 8.83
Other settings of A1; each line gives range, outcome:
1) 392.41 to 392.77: 7.91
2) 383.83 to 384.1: 4.75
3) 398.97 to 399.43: 8.88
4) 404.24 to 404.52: 9.76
